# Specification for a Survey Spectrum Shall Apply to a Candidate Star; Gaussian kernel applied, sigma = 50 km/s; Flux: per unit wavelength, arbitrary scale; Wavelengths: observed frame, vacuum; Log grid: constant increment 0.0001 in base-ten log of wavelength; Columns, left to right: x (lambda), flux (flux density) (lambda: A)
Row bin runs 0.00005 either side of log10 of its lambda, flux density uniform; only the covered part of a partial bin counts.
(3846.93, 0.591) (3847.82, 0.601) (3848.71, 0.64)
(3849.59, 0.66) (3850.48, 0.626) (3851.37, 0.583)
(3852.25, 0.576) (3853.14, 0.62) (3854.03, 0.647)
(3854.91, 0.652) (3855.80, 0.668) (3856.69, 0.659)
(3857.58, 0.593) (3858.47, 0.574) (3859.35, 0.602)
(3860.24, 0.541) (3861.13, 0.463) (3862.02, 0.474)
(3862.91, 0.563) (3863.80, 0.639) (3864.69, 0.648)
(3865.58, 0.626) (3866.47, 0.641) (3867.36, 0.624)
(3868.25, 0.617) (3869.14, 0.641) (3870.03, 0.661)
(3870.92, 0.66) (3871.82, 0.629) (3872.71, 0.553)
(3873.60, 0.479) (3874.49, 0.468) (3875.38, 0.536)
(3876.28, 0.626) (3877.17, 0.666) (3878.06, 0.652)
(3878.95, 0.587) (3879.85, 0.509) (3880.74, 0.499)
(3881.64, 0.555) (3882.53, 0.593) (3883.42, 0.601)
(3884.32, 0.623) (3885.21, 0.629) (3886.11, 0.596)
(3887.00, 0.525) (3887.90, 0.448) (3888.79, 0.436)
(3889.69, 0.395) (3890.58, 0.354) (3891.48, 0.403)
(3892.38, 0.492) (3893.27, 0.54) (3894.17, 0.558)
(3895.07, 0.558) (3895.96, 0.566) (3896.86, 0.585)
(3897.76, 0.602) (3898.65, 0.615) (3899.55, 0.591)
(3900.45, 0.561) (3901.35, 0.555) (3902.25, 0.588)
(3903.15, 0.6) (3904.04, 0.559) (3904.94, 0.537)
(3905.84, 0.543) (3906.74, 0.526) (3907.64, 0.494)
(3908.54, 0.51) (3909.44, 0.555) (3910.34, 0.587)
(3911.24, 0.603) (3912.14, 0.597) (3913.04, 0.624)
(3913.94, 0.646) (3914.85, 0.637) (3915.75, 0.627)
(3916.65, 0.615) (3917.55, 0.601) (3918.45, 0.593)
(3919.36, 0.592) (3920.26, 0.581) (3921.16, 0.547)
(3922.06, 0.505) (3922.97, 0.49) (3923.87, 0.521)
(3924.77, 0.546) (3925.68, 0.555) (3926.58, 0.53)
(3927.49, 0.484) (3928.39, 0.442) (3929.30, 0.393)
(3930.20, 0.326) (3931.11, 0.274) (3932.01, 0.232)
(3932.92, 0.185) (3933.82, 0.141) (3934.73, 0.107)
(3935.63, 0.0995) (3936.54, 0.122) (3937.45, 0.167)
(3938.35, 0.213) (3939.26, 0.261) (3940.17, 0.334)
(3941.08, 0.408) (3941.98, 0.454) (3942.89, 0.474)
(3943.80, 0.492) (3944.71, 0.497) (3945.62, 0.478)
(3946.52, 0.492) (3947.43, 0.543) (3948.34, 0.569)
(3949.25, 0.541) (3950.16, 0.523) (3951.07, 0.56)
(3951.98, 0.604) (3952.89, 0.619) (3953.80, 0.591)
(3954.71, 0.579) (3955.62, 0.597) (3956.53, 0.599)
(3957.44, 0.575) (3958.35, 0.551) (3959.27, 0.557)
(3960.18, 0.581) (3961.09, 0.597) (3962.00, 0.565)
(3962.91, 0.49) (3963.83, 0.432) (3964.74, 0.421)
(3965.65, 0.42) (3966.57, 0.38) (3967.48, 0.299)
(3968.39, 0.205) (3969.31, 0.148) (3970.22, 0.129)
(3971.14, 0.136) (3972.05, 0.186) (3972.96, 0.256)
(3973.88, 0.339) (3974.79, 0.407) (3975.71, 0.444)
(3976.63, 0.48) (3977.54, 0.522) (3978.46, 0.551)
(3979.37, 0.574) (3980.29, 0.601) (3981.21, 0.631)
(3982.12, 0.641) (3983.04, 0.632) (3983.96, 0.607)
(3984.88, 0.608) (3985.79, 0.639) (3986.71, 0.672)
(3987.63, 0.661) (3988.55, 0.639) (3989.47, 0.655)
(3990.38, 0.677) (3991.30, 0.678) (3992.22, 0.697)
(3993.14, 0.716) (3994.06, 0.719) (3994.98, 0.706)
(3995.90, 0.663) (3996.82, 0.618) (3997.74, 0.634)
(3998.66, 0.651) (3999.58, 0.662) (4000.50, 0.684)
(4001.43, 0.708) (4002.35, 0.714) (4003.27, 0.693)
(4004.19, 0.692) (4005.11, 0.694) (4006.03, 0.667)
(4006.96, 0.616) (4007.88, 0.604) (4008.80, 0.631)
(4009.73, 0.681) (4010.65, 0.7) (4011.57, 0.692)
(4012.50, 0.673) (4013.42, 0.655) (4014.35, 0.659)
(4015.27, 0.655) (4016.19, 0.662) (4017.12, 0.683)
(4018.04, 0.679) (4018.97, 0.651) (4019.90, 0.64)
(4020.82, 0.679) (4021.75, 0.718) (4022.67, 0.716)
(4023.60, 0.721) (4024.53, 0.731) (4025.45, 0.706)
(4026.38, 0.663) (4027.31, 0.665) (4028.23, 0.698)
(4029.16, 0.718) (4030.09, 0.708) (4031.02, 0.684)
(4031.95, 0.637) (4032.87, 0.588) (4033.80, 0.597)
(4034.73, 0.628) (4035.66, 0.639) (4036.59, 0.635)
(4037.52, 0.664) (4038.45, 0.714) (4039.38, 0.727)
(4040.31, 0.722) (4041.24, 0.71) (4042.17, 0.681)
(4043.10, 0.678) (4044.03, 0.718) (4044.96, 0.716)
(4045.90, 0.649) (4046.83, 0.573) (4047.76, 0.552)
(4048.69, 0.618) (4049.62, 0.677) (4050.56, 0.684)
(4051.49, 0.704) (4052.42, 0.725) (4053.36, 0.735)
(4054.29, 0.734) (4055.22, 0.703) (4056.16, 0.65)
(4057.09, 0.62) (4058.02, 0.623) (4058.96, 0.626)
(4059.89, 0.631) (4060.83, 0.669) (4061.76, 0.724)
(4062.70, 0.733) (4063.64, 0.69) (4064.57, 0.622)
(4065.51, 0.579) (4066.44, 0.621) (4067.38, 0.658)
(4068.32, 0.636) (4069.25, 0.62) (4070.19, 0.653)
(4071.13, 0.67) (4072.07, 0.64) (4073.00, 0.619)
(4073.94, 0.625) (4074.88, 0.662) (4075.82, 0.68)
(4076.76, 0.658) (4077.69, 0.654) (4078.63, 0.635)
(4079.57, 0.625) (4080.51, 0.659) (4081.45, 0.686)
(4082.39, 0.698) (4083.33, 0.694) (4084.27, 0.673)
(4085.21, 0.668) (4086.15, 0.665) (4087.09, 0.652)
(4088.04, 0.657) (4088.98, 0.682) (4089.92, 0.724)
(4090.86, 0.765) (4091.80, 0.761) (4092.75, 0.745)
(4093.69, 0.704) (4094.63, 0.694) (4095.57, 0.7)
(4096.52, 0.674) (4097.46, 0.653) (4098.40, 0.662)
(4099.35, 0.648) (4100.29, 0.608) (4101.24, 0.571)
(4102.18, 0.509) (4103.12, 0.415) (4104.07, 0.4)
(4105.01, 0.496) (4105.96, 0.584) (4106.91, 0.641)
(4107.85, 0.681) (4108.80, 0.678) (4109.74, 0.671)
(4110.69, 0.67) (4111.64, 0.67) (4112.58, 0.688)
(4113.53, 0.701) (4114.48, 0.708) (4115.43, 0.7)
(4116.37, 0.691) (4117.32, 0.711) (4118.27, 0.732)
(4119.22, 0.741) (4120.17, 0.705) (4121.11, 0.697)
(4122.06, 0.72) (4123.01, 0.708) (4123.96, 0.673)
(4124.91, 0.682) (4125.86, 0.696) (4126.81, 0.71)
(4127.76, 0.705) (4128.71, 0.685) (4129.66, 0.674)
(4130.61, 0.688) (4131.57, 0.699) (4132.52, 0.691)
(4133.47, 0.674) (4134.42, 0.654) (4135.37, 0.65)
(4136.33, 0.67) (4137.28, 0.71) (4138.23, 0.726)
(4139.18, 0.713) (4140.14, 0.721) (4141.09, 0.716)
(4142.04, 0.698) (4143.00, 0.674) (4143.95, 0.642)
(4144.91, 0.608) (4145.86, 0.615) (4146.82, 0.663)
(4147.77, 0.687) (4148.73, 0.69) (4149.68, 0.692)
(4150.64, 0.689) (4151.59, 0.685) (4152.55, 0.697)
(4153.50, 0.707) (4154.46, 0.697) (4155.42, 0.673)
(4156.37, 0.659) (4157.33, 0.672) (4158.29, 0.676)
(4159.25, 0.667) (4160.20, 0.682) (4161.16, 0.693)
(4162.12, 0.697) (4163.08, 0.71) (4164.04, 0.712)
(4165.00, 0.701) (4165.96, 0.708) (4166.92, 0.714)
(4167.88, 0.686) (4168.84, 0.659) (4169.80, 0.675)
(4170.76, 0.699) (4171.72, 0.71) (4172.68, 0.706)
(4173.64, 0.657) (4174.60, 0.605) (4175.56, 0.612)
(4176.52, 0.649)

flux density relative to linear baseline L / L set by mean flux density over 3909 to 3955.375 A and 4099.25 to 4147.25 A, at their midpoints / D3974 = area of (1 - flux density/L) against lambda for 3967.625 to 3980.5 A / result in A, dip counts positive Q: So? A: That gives 4.1 A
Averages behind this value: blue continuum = 0.466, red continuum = 0.663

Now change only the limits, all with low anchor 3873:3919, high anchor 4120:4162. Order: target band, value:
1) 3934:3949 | 5.8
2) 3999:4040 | -3.4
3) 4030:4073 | -1.6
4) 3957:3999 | 5.6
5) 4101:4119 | 1.1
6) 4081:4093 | -0.7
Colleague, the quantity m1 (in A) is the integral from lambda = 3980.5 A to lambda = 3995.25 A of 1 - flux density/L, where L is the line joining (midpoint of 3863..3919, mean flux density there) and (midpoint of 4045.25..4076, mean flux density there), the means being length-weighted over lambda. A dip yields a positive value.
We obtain -1.0 A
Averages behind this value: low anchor 0.571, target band 0.66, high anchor 0.655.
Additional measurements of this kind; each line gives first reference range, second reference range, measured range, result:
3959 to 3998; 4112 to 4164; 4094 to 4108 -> 1.2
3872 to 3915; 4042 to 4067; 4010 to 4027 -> -1.1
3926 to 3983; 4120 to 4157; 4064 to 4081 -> -1.4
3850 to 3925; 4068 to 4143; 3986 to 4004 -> -1.6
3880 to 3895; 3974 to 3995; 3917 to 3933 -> 2.2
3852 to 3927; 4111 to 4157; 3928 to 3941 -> 7.7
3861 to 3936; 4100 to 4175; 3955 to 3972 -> 4.3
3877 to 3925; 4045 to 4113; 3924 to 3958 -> 9.2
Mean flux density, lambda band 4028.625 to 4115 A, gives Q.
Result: 0.657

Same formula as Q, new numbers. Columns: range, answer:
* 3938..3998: 0.512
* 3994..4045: 0.675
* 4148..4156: 0.691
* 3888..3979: 0.468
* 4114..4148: 0.69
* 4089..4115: 0.646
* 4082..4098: 0.695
